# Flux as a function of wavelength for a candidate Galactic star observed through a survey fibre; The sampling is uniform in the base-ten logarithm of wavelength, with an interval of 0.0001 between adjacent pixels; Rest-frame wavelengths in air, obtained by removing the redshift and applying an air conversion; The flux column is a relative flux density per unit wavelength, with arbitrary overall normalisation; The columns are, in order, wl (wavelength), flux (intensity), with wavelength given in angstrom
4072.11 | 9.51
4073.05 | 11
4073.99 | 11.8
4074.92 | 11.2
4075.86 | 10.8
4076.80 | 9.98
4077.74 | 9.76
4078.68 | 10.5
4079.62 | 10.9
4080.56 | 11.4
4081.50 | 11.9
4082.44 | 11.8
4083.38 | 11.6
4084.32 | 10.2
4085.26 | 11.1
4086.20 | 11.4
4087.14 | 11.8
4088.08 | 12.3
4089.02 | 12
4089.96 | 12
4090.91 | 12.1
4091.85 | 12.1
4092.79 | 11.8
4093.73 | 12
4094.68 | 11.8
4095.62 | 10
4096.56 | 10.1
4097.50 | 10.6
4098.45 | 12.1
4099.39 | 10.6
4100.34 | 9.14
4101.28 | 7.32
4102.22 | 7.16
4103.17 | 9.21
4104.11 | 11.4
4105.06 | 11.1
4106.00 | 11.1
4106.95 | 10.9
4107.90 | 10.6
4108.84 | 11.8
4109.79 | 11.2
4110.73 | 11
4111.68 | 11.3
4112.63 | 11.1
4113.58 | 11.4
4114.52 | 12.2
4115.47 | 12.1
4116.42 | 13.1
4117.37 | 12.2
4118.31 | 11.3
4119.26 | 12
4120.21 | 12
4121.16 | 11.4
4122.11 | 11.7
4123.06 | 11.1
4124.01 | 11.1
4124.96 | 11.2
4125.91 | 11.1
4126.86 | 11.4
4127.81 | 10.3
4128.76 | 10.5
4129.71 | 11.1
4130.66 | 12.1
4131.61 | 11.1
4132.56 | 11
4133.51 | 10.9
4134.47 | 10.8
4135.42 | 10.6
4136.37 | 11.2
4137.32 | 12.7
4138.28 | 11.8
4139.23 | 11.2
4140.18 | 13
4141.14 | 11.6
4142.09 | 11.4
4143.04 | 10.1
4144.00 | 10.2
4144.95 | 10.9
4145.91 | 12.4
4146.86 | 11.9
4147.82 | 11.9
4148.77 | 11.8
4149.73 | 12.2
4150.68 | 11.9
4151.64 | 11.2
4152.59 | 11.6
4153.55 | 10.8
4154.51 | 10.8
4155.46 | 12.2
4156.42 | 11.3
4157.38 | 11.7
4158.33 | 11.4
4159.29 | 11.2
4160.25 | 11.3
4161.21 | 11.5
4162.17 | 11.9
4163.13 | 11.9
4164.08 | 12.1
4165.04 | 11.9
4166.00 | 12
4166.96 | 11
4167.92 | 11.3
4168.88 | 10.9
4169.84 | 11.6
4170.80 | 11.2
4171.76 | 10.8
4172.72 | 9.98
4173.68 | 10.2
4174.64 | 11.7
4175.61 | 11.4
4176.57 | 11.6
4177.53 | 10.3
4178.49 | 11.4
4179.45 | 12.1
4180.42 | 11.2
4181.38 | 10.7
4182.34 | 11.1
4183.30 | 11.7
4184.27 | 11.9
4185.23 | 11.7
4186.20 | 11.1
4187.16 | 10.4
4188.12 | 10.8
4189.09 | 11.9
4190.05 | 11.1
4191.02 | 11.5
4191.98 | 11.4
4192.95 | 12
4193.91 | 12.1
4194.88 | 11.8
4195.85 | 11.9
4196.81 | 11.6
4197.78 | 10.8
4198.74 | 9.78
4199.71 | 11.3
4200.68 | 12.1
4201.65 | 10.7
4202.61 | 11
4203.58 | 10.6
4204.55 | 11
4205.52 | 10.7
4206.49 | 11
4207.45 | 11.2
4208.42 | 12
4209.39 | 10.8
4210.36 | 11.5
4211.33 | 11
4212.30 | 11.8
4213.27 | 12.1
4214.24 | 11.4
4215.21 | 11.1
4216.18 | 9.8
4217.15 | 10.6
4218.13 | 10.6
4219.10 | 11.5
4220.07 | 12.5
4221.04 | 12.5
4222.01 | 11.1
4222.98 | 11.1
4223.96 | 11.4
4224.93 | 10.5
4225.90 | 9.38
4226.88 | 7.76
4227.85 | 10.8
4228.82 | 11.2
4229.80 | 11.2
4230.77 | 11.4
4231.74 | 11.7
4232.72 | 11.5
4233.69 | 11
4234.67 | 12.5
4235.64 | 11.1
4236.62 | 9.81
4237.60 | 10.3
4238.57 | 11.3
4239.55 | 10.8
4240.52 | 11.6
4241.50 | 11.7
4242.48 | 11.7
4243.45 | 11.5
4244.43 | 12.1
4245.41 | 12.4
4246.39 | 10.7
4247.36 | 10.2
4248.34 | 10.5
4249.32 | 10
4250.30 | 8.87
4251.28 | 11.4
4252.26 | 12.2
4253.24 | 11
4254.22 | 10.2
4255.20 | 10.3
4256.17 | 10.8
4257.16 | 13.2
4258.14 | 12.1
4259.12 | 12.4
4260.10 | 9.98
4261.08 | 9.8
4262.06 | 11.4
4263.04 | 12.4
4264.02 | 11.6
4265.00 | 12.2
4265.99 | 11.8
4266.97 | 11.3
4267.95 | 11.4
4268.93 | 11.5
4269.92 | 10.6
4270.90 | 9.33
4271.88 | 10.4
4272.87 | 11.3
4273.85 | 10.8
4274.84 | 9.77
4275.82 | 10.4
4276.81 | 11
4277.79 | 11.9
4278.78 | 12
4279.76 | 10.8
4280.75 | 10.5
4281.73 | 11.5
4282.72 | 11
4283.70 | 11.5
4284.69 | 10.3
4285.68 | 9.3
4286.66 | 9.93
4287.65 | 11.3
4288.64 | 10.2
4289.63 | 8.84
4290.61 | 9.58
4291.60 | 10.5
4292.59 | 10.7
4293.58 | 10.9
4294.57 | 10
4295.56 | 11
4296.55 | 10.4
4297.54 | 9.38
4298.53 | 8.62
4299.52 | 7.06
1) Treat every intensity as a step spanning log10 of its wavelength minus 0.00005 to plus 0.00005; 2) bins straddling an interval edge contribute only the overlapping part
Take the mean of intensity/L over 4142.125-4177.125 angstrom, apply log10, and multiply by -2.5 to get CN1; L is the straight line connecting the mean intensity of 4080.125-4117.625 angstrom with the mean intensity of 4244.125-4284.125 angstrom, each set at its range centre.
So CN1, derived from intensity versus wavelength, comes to -0.03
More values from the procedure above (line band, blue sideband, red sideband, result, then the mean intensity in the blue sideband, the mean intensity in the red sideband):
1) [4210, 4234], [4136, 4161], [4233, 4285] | 0.02 mag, 11.5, 11.1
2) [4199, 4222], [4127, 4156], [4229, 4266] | 0.00 mag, 11.4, 11.2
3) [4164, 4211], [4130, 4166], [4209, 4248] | 0.01 mag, 11.5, 11.1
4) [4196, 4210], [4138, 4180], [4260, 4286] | 0.02 mag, 11.4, 11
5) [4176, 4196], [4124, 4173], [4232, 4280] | -0.01 mag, 11.4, 11.1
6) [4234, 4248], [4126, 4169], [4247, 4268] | -0.01 mag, 11.4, 11.1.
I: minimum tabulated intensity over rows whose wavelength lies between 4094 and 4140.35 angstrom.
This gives 7.16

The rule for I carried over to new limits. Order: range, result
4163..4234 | 7.76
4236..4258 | 8.87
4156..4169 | 10.9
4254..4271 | 9.33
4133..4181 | 9.98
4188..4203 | 9.78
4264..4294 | 8.84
